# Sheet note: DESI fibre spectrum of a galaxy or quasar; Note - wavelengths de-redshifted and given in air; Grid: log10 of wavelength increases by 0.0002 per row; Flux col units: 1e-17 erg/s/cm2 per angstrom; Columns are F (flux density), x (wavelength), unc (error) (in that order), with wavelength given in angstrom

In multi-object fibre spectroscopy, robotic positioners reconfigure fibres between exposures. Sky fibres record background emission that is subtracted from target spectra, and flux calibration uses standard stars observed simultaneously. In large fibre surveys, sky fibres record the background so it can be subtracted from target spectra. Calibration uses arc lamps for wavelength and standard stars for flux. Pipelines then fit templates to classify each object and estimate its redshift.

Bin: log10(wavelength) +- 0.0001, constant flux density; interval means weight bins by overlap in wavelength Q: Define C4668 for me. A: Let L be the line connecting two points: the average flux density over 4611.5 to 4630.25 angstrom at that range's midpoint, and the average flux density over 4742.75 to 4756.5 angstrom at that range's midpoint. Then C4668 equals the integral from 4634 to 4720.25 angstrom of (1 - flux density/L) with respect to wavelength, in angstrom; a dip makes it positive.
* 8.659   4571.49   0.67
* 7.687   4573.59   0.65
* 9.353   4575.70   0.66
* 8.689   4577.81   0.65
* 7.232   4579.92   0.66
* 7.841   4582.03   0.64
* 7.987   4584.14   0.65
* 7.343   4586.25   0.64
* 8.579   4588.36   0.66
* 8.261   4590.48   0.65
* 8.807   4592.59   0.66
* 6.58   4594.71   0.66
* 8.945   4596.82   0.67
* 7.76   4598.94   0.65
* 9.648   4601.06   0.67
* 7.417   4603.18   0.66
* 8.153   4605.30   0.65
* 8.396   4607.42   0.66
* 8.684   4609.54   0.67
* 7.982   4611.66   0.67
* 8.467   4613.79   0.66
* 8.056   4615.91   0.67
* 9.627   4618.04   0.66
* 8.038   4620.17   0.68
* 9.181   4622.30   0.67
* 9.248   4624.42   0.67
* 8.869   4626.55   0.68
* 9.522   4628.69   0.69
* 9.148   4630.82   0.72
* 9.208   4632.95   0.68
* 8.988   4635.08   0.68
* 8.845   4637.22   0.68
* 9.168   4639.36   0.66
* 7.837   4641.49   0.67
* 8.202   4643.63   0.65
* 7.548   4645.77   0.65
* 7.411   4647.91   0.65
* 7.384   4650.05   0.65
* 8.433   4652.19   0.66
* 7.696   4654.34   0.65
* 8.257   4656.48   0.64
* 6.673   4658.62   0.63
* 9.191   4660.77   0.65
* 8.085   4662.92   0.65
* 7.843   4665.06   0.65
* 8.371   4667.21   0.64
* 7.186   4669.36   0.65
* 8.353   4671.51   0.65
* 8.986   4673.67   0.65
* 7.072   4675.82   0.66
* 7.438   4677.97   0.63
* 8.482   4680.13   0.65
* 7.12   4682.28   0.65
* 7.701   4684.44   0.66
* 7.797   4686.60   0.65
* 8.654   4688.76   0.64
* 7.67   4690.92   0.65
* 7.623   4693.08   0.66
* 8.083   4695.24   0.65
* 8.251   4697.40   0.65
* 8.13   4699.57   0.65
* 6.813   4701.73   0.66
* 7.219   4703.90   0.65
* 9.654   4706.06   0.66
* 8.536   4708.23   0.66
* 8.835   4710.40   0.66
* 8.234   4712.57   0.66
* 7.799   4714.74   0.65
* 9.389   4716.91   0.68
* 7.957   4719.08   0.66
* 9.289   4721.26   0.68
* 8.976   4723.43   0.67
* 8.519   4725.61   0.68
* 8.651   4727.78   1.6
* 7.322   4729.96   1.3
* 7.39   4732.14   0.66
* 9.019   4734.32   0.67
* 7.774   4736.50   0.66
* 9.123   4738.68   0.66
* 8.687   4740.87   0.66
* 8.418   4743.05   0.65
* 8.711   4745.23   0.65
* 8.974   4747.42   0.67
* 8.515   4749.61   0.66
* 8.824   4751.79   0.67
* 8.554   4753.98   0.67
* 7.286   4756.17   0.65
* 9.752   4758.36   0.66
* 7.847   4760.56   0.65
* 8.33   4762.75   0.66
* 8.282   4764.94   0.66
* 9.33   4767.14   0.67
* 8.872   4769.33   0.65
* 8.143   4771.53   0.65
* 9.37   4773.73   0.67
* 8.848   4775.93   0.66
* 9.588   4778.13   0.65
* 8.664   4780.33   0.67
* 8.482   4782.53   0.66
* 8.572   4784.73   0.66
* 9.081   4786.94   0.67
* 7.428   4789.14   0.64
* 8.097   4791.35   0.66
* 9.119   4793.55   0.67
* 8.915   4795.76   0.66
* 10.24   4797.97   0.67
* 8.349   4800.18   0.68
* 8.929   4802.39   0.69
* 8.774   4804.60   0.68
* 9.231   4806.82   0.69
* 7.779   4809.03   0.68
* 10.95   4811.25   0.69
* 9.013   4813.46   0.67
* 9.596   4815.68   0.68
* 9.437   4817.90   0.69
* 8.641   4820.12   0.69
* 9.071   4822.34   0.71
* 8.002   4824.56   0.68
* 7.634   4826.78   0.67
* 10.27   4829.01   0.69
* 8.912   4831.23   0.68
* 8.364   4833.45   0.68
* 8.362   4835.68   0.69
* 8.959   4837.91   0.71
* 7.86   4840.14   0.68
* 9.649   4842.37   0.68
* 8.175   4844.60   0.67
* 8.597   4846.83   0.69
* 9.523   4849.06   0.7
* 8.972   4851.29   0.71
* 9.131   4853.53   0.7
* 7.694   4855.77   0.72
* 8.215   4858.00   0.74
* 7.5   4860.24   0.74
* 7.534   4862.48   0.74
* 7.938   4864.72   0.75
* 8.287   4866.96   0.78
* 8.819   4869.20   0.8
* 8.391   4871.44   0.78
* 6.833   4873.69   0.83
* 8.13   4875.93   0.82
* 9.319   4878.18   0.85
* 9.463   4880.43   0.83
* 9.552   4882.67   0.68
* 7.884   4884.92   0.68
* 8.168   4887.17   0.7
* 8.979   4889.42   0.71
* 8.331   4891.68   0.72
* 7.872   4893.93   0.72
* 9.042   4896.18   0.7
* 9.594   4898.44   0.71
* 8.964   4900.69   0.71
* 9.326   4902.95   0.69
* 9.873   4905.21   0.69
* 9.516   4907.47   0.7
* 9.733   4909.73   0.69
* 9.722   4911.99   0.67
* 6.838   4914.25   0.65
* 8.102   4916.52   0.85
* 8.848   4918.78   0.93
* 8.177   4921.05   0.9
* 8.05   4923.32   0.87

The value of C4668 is 6.2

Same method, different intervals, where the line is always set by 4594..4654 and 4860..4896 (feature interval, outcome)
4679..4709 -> 1.6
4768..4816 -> -2.9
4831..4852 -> -0.9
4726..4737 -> 0.4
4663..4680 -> 1.0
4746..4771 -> -0.6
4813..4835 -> -1.3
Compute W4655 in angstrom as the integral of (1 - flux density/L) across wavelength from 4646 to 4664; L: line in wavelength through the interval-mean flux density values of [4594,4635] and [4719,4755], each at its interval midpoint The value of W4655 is 1.5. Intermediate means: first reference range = 8.61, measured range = 7.88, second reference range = 8.53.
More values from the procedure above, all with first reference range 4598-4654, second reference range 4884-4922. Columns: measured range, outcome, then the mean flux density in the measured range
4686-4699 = 0.82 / 8.02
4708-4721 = 0.12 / 8.5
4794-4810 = -0.44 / 8.91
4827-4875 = 1.44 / 8.46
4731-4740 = 0.29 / 8.32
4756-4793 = 0.07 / 8.63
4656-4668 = 0.68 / 8.06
